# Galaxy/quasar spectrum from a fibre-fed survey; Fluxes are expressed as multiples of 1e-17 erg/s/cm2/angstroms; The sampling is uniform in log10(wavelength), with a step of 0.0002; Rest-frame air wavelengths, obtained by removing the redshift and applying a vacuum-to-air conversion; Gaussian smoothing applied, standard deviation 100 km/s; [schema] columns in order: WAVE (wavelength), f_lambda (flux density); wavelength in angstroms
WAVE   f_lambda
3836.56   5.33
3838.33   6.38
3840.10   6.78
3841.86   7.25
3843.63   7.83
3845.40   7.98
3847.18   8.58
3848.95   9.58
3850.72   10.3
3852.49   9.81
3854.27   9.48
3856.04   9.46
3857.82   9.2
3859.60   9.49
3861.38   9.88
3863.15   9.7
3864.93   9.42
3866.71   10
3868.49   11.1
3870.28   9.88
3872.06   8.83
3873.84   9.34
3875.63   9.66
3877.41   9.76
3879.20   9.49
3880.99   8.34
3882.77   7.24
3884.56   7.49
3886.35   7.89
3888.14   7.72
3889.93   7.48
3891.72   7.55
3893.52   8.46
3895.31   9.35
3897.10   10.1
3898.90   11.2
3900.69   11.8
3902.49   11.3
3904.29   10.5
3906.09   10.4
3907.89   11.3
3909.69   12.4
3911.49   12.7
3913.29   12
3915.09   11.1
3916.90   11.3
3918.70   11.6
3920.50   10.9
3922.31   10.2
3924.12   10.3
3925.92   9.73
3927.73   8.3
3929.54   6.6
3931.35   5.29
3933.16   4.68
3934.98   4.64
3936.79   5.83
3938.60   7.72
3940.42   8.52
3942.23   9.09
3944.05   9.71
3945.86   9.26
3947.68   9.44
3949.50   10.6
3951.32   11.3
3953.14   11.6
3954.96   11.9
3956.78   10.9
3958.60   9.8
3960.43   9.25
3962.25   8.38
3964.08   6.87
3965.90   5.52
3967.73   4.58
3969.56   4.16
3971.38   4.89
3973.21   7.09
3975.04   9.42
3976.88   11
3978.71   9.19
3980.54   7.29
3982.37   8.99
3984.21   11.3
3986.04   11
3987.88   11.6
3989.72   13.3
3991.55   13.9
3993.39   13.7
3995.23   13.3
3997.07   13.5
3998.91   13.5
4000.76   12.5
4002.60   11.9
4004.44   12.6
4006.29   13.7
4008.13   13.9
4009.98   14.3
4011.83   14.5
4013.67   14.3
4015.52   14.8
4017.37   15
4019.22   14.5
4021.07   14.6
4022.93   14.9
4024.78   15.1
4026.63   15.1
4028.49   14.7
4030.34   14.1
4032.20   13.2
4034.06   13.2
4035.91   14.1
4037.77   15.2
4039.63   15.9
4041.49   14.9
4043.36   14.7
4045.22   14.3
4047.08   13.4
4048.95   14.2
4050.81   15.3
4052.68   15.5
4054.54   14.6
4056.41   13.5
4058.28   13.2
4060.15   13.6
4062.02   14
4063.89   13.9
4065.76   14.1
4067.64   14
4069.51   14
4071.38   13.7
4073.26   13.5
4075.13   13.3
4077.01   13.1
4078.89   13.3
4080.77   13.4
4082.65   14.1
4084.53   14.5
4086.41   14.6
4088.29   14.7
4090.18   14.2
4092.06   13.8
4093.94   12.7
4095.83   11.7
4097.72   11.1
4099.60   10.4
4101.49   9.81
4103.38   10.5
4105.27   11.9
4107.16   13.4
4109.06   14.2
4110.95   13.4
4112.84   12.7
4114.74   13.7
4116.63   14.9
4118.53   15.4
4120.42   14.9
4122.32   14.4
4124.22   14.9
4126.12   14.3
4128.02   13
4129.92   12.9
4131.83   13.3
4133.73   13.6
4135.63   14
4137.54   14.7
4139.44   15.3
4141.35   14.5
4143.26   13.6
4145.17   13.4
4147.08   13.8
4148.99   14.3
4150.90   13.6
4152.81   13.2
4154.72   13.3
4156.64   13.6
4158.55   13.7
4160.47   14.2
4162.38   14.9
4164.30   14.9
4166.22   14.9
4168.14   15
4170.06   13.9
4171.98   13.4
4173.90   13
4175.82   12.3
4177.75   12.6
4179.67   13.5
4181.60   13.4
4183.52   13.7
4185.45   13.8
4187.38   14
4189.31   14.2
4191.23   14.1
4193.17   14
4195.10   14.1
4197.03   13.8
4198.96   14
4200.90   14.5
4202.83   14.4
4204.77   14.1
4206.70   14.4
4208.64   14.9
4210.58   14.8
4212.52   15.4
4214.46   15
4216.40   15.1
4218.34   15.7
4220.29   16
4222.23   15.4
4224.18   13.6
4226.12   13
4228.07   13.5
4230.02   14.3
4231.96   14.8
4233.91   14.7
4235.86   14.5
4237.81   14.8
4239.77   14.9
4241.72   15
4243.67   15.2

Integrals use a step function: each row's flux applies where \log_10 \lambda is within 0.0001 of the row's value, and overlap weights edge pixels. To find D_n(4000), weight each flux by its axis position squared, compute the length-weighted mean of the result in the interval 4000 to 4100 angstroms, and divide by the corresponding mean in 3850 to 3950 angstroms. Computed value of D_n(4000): 1.61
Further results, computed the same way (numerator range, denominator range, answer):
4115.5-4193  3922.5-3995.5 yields 1.71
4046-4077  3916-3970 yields 1.72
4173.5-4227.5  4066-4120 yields 1.13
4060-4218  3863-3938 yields 1.66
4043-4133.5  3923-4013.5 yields 1.46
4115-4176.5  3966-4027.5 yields 1.27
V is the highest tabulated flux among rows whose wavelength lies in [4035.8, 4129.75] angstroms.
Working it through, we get 15.9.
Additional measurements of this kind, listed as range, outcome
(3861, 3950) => 12.7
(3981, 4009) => 13.9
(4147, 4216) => 15.4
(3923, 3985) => 11.9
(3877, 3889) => 9.76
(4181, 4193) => 14.2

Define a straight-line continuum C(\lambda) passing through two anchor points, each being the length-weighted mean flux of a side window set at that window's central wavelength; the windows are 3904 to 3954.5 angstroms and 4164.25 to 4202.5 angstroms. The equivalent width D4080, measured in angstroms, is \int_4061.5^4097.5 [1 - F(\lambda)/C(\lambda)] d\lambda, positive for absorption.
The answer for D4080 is -4.7 angstroms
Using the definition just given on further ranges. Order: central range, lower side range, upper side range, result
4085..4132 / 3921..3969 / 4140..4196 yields -3.22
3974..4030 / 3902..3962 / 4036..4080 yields -3.29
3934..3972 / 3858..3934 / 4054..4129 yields 8.47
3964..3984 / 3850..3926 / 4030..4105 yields 7.45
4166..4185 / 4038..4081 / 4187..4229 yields 1.13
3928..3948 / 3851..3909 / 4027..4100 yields 6.57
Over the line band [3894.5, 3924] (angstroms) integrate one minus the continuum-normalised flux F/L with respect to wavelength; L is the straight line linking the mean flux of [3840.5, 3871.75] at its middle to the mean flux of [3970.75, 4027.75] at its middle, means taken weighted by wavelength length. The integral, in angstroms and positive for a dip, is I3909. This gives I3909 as -1.81 angstroms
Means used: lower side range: 9.3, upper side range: 12.5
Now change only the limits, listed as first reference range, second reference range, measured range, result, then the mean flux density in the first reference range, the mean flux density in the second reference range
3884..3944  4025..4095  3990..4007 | -1.6 angstroms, 9.27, 14.1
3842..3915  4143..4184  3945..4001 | 5.3 angstroms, 9.6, 13.7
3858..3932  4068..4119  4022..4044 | -4.5 angstroms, 9.7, 13.2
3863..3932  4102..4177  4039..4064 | -4.2 angstroms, 9.7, 13.8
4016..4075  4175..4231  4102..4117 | 1.4 angstroms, 14.3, 14.2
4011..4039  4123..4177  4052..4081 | 1.1 angstroms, 14.5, 13.9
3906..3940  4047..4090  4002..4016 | -2.0 angstroms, 9.27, 14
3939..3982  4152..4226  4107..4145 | -4.2 angstroms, 8.68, 14.2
